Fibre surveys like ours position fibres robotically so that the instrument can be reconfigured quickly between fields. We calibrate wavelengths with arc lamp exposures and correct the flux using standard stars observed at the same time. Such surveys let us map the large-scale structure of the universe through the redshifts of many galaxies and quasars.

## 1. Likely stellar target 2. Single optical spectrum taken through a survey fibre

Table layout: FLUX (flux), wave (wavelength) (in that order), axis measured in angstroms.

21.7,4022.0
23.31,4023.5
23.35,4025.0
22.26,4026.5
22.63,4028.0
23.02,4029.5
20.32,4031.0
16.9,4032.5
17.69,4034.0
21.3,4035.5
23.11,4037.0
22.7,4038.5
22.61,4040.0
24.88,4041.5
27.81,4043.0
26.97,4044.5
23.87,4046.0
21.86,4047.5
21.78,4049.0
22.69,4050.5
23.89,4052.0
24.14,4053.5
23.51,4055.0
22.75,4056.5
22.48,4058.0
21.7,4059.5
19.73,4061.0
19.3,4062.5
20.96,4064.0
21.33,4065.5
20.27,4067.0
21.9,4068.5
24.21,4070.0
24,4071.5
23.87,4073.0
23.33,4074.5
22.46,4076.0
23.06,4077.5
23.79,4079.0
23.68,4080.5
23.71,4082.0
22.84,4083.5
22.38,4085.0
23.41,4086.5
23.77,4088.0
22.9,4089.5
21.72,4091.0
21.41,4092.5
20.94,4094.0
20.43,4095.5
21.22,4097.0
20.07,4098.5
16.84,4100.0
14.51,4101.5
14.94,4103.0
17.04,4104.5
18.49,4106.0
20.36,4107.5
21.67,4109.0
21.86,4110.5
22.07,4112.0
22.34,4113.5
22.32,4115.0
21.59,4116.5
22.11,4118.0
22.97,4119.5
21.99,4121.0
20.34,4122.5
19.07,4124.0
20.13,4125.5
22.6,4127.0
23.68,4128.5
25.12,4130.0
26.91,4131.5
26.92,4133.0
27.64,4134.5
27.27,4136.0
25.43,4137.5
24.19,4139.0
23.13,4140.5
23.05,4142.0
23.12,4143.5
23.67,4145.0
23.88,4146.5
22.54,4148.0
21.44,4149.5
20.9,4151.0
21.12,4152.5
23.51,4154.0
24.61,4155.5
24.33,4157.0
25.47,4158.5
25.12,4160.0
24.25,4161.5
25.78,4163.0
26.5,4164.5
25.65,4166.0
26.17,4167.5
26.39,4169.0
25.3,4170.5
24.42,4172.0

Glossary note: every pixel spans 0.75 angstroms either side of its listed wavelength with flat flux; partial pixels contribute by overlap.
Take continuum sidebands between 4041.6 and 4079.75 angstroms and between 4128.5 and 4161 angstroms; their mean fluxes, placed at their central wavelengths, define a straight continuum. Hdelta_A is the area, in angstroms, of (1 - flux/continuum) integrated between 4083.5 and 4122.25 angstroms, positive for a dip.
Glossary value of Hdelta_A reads 4.5 angstroms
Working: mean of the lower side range 22.9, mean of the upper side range 24.2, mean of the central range 20.8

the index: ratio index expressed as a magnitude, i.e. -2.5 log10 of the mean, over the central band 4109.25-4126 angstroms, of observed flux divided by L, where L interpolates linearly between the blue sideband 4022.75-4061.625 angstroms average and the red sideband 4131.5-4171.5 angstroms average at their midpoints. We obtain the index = 0.114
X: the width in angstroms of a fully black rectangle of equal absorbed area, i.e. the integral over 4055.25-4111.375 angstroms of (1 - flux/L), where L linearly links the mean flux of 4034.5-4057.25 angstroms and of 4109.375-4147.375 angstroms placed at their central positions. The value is 5.0 angstroms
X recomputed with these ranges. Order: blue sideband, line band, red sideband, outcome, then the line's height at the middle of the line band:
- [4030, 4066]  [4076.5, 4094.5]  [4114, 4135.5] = -0.1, 22.7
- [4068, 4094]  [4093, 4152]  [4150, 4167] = 4.5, 23.7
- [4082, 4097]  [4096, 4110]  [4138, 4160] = 2.5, 22.5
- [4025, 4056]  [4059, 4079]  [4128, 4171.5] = 1.0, 23.2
